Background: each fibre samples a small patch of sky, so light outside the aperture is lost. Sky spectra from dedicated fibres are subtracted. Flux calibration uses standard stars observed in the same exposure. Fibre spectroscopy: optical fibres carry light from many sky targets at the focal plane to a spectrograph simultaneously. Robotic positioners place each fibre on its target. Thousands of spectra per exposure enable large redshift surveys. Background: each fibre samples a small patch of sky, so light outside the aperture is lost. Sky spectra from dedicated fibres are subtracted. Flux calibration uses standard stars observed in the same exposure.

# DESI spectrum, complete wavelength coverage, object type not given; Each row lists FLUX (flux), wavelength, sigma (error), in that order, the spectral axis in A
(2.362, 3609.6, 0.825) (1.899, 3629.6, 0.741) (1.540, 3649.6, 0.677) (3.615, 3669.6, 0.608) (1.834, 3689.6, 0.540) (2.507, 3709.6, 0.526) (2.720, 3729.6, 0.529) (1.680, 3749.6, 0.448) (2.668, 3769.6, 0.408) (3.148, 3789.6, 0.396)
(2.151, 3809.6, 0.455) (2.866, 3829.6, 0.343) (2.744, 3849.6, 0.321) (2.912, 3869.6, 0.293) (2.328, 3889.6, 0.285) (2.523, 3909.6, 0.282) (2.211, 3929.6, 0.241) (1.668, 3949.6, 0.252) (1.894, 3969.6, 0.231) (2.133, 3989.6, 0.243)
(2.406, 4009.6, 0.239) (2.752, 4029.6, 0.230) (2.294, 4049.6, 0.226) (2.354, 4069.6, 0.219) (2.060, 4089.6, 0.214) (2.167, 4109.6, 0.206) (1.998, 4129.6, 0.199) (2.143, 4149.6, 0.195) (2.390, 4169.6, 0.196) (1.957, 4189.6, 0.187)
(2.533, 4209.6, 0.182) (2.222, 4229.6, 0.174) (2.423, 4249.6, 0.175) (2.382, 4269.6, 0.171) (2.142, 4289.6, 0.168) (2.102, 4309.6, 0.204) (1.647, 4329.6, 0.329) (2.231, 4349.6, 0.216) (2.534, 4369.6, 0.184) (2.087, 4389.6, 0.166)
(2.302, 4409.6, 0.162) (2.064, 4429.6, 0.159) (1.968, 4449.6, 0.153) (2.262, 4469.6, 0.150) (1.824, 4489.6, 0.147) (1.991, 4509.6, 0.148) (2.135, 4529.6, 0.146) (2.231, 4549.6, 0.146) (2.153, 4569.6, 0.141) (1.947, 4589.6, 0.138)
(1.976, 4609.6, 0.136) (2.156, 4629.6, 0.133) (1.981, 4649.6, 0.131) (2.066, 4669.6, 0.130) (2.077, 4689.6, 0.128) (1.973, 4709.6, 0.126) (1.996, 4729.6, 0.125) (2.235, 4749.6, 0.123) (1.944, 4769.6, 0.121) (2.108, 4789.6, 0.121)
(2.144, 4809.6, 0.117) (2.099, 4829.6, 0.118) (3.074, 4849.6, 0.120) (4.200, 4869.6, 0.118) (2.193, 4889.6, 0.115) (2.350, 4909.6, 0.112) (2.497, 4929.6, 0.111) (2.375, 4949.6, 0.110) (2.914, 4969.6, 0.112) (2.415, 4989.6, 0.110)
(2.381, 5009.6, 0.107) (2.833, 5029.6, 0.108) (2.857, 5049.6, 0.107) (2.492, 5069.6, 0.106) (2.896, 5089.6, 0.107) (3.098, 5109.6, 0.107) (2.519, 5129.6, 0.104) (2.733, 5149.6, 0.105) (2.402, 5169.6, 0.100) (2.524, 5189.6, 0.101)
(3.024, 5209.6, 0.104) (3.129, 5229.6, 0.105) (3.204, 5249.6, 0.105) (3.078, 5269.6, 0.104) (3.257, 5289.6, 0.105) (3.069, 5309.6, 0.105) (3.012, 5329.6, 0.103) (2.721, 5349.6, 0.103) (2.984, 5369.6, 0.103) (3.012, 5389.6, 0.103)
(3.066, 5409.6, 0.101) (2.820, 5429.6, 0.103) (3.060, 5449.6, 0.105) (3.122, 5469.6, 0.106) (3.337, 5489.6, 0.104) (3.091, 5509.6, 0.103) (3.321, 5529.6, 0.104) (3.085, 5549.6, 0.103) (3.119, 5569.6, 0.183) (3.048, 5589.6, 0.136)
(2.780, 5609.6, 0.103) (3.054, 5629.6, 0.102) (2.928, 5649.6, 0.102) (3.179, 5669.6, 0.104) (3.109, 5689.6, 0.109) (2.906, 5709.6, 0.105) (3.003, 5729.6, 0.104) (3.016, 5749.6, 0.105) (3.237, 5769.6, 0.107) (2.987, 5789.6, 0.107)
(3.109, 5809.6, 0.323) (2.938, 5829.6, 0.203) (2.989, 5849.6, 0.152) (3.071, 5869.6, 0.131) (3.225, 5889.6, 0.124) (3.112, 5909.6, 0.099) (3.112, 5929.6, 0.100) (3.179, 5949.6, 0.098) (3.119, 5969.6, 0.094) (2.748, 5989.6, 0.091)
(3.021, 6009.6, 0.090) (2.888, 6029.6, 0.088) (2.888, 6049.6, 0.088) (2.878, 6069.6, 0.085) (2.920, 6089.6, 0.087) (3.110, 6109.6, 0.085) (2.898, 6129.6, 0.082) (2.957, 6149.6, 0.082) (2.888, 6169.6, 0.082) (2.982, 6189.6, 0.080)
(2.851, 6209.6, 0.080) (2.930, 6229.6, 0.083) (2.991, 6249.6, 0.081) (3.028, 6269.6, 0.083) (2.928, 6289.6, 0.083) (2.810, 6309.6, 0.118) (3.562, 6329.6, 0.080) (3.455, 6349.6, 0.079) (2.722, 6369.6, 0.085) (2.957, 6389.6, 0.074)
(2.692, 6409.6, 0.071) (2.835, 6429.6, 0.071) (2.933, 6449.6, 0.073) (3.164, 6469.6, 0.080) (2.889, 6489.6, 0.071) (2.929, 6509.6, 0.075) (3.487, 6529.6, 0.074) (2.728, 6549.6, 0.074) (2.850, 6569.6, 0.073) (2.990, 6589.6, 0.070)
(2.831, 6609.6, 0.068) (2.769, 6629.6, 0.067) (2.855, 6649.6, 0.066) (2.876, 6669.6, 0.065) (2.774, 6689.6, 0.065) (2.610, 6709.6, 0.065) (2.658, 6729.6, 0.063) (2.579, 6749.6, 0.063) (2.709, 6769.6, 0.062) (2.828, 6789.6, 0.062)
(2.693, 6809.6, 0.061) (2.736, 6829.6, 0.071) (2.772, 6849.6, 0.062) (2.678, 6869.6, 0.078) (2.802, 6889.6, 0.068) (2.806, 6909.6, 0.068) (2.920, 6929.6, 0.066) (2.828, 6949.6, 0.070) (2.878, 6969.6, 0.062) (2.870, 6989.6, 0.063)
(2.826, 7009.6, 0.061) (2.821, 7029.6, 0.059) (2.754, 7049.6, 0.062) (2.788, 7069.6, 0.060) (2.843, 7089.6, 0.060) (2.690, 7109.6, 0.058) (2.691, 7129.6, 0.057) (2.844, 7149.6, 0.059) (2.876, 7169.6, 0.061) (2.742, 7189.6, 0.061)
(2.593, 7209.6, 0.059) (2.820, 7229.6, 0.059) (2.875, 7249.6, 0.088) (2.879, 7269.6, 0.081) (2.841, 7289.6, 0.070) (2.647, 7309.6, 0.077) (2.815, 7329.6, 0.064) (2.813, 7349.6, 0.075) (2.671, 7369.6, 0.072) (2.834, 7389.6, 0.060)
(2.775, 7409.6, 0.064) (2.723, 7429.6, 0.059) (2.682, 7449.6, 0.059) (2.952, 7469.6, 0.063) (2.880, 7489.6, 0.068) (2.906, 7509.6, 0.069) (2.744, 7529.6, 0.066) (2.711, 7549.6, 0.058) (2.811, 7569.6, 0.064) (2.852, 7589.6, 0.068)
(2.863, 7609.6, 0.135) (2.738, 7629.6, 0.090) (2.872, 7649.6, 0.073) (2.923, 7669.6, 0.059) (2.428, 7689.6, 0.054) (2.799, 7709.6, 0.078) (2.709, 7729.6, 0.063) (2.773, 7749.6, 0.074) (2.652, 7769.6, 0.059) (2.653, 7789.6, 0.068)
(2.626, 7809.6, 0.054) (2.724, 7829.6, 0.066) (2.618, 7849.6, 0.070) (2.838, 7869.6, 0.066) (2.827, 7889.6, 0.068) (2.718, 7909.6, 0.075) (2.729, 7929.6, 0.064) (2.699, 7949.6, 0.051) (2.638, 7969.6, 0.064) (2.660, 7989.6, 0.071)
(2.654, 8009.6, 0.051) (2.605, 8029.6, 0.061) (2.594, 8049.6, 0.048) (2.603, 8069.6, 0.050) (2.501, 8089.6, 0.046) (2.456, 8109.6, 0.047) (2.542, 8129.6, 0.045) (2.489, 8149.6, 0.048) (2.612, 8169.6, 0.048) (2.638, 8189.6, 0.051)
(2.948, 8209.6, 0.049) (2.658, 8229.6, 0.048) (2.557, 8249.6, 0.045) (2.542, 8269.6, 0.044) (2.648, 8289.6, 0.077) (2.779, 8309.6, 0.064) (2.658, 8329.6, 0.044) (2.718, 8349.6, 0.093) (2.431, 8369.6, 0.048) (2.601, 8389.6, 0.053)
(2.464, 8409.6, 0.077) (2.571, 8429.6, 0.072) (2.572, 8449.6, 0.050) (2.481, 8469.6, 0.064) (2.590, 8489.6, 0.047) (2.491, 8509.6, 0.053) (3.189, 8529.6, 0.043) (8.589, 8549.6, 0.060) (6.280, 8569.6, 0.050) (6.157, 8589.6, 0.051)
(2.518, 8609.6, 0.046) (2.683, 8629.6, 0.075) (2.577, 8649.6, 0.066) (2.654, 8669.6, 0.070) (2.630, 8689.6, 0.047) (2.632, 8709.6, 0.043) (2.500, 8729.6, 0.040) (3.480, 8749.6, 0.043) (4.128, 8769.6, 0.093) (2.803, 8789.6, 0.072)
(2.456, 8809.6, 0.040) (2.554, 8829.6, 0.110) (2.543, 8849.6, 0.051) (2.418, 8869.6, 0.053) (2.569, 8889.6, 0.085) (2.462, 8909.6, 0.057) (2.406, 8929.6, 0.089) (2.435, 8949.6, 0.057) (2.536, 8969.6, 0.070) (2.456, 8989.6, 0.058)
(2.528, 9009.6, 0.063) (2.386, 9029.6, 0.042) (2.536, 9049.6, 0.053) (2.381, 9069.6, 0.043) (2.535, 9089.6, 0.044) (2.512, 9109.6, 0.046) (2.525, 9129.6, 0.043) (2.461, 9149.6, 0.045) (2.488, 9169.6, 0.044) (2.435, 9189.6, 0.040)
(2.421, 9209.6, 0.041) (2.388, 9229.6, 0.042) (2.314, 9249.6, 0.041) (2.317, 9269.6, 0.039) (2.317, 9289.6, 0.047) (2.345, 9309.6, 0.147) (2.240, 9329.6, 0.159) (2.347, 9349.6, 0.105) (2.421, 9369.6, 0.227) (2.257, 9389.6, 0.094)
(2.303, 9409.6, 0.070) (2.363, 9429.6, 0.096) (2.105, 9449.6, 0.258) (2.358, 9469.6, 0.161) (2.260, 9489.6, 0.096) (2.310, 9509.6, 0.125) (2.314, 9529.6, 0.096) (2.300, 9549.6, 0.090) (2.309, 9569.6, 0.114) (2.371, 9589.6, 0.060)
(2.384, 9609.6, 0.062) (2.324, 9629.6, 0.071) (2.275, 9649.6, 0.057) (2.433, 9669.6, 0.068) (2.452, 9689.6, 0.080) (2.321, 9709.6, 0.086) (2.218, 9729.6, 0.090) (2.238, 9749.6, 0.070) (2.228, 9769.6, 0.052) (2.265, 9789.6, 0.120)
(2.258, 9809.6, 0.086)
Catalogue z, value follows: 0.30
